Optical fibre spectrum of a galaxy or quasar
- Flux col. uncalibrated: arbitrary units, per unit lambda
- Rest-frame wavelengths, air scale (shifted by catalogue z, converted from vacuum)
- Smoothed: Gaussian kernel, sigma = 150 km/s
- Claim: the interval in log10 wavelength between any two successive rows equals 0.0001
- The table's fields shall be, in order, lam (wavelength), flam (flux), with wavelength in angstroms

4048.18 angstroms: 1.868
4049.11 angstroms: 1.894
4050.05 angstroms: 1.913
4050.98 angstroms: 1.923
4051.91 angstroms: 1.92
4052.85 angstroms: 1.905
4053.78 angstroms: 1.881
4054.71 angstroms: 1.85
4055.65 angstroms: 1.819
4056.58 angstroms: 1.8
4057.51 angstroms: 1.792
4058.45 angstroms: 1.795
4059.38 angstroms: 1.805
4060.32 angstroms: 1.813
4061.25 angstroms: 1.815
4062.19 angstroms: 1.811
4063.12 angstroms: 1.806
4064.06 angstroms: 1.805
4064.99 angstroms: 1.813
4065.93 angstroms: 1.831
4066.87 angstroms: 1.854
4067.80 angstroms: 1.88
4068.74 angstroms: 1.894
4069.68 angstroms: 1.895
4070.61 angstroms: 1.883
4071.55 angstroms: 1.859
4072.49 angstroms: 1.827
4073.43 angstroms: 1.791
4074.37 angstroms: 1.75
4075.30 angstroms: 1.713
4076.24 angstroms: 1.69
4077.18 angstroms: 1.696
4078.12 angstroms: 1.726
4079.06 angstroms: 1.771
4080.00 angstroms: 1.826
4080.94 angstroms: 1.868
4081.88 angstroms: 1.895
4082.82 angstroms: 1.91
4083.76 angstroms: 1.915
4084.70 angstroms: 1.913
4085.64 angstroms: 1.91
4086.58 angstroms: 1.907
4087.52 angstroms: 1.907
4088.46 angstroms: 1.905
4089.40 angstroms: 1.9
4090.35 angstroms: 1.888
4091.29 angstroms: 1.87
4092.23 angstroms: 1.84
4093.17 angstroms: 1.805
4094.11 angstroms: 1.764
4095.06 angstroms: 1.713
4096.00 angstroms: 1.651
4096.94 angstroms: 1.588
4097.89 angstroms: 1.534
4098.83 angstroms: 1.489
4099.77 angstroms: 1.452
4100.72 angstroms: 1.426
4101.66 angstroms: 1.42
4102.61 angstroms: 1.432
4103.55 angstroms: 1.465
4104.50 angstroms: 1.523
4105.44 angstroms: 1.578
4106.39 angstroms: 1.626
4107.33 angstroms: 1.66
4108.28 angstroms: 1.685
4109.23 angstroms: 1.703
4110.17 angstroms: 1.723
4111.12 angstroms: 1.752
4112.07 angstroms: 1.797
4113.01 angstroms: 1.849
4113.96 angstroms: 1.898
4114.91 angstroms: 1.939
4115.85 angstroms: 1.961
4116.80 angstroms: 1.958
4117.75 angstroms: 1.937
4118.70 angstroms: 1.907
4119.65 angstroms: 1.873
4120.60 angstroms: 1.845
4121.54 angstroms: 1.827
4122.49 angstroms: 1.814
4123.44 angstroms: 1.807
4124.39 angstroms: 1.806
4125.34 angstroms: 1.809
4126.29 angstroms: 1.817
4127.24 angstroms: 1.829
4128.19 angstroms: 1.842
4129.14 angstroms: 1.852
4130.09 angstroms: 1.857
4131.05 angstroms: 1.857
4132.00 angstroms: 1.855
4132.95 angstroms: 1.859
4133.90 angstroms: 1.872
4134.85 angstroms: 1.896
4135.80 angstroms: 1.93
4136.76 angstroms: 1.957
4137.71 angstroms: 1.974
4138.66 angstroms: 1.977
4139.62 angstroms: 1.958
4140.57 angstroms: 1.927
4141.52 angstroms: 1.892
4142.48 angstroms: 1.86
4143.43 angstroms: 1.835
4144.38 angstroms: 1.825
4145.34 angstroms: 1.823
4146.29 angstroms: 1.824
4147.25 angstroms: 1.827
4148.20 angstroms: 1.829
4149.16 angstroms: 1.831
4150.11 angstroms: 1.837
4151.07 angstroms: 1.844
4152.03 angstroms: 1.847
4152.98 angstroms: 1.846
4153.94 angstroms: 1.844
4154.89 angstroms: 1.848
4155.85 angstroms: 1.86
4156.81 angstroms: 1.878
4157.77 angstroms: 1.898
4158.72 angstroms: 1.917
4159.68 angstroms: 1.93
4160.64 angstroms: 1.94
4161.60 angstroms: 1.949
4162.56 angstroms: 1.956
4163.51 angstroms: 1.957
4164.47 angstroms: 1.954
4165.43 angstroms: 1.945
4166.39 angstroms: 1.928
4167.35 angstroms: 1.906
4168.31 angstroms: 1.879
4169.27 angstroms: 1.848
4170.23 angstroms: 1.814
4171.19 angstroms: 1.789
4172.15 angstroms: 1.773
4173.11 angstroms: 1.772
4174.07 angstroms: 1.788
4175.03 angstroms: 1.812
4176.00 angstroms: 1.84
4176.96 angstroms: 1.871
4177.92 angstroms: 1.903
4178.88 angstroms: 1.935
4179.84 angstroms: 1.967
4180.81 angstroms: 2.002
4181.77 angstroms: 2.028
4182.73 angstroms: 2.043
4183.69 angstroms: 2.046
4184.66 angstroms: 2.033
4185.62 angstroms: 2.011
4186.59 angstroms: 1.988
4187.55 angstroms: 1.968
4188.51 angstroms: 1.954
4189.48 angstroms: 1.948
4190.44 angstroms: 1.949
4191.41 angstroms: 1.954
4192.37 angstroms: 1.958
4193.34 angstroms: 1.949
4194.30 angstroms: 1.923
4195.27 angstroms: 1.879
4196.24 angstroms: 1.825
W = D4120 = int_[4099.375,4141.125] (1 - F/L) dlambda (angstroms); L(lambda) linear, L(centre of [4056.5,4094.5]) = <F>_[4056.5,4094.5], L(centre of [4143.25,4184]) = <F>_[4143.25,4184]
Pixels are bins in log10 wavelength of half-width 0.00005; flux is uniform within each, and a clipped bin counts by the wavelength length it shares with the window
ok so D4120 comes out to 1.5 angstroms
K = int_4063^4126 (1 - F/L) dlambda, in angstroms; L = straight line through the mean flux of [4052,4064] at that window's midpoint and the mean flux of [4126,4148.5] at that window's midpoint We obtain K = 2.5 angstroms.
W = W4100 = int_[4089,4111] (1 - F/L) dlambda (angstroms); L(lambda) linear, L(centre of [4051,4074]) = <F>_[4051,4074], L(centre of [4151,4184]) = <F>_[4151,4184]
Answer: 2.6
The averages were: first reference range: 1.84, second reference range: 1.9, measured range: 1.64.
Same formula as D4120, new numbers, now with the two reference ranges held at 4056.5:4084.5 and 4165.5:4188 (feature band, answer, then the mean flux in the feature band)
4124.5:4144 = -0.07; 1.88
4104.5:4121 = 0.52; 1.8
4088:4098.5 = 0.42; 1.76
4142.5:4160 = 0.34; 1.85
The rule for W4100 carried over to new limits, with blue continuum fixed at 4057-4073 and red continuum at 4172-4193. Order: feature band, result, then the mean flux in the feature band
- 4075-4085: 0.2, 1.81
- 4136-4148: 0.1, 1.89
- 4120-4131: 0.3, 1.83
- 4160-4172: 0.1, 1.9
